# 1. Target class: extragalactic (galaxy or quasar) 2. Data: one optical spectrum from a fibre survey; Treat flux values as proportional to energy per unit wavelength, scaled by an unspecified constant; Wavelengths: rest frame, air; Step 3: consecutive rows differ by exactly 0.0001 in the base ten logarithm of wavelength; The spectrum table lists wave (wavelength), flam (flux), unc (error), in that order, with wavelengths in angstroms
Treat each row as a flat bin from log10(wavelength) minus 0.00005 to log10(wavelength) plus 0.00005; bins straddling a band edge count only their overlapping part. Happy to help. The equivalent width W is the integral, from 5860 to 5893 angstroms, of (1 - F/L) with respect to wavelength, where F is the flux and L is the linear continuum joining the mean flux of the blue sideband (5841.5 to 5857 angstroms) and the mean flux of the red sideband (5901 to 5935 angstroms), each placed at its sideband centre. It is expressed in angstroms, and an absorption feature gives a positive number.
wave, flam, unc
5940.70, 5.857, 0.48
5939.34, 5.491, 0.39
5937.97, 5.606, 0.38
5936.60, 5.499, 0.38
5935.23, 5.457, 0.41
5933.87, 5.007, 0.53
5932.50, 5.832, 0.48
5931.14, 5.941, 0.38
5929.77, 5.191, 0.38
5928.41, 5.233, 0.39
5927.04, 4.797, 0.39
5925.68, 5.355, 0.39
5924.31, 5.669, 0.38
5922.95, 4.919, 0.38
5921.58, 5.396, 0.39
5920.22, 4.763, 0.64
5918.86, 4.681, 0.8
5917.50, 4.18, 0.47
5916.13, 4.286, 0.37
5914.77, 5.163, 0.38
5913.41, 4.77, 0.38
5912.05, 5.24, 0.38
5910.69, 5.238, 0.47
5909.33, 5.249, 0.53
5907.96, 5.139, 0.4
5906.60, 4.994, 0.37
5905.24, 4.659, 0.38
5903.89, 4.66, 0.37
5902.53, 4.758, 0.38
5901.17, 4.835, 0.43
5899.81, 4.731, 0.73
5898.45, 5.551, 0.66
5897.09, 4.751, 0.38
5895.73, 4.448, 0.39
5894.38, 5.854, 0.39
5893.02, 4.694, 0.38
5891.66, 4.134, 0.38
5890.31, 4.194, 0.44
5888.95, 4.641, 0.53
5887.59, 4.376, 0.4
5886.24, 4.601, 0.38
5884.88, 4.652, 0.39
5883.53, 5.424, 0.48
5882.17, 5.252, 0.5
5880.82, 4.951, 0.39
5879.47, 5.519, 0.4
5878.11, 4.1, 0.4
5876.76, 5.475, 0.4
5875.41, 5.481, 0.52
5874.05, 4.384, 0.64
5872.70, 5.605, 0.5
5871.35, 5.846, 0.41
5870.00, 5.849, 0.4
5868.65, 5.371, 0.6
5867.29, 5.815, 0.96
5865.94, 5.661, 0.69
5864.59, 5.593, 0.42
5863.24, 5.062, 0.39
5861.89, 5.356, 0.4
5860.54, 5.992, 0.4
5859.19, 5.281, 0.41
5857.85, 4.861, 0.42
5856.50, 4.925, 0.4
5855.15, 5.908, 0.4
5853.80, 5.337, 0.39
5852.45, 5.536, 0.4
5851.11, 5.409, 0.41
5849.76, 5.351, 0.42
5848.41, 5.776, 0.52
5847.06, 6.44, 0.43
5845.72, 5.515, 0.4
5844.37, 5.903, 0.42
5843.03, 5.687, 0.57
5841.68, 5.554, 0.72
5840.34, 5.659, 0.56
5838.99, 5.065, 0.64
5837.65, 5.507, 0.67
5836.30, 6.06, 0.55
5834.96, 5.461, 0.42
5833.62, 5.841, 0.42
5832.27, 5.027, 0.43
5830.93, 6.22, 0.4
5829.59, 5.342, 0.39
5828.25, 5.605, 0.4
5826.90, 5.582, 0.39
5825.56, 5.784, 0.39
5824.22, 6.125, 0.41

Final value 1.7 angstroms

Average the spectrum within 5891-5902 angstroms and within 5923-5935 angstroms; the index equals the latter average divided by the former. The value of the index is 1.1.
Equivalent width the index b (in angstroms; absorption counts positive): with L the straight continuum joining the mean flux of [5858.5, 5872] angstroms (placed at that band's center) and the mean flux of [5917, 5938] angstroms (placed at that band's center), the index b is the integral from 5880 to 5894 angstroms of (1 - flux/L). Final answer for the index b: 1.9 angstroms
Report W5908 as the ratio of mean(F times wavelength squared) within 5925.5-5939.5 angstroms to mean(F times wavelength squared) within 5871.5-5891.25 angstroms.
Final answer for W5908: 1.12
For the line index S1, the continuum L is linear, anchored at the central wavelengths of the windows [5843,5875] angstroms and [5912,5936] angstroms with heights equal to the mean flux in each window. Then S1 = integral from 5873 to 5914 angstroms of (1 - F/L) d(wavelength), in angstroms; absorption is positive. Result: 3.1 angstroms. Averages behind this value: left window 5.52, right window 5.1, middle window 4.9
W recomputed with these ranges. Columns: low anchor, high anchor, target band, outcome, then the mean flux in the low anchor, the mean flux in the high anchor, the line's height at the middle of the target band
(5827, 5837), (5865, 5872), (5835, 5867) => 0.7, 5.64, 5.7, 5.67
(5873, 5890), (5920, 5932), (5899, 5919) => 1.1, 4.9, 5.28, 5.14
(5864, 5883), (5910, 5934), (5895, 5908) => 0.9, 5.35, 5.1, 5.2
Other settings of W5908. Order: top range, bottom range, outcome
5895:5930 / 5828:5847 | 0.90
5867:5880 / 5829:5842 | 0.97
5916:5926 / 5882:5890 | 1.05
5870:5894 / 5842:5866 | 0.90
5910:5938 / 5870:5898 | 1.05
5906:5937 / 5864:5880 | 0.97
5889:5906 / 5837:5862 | 0.88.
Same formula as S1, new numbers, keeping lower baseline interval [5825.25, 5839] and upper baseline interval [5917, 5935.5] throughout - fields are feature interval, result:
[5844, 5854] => -0.2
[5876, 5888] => 1.0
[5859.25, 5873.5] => -0.4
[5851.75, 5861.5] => 0.2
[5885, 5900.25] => 1.7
